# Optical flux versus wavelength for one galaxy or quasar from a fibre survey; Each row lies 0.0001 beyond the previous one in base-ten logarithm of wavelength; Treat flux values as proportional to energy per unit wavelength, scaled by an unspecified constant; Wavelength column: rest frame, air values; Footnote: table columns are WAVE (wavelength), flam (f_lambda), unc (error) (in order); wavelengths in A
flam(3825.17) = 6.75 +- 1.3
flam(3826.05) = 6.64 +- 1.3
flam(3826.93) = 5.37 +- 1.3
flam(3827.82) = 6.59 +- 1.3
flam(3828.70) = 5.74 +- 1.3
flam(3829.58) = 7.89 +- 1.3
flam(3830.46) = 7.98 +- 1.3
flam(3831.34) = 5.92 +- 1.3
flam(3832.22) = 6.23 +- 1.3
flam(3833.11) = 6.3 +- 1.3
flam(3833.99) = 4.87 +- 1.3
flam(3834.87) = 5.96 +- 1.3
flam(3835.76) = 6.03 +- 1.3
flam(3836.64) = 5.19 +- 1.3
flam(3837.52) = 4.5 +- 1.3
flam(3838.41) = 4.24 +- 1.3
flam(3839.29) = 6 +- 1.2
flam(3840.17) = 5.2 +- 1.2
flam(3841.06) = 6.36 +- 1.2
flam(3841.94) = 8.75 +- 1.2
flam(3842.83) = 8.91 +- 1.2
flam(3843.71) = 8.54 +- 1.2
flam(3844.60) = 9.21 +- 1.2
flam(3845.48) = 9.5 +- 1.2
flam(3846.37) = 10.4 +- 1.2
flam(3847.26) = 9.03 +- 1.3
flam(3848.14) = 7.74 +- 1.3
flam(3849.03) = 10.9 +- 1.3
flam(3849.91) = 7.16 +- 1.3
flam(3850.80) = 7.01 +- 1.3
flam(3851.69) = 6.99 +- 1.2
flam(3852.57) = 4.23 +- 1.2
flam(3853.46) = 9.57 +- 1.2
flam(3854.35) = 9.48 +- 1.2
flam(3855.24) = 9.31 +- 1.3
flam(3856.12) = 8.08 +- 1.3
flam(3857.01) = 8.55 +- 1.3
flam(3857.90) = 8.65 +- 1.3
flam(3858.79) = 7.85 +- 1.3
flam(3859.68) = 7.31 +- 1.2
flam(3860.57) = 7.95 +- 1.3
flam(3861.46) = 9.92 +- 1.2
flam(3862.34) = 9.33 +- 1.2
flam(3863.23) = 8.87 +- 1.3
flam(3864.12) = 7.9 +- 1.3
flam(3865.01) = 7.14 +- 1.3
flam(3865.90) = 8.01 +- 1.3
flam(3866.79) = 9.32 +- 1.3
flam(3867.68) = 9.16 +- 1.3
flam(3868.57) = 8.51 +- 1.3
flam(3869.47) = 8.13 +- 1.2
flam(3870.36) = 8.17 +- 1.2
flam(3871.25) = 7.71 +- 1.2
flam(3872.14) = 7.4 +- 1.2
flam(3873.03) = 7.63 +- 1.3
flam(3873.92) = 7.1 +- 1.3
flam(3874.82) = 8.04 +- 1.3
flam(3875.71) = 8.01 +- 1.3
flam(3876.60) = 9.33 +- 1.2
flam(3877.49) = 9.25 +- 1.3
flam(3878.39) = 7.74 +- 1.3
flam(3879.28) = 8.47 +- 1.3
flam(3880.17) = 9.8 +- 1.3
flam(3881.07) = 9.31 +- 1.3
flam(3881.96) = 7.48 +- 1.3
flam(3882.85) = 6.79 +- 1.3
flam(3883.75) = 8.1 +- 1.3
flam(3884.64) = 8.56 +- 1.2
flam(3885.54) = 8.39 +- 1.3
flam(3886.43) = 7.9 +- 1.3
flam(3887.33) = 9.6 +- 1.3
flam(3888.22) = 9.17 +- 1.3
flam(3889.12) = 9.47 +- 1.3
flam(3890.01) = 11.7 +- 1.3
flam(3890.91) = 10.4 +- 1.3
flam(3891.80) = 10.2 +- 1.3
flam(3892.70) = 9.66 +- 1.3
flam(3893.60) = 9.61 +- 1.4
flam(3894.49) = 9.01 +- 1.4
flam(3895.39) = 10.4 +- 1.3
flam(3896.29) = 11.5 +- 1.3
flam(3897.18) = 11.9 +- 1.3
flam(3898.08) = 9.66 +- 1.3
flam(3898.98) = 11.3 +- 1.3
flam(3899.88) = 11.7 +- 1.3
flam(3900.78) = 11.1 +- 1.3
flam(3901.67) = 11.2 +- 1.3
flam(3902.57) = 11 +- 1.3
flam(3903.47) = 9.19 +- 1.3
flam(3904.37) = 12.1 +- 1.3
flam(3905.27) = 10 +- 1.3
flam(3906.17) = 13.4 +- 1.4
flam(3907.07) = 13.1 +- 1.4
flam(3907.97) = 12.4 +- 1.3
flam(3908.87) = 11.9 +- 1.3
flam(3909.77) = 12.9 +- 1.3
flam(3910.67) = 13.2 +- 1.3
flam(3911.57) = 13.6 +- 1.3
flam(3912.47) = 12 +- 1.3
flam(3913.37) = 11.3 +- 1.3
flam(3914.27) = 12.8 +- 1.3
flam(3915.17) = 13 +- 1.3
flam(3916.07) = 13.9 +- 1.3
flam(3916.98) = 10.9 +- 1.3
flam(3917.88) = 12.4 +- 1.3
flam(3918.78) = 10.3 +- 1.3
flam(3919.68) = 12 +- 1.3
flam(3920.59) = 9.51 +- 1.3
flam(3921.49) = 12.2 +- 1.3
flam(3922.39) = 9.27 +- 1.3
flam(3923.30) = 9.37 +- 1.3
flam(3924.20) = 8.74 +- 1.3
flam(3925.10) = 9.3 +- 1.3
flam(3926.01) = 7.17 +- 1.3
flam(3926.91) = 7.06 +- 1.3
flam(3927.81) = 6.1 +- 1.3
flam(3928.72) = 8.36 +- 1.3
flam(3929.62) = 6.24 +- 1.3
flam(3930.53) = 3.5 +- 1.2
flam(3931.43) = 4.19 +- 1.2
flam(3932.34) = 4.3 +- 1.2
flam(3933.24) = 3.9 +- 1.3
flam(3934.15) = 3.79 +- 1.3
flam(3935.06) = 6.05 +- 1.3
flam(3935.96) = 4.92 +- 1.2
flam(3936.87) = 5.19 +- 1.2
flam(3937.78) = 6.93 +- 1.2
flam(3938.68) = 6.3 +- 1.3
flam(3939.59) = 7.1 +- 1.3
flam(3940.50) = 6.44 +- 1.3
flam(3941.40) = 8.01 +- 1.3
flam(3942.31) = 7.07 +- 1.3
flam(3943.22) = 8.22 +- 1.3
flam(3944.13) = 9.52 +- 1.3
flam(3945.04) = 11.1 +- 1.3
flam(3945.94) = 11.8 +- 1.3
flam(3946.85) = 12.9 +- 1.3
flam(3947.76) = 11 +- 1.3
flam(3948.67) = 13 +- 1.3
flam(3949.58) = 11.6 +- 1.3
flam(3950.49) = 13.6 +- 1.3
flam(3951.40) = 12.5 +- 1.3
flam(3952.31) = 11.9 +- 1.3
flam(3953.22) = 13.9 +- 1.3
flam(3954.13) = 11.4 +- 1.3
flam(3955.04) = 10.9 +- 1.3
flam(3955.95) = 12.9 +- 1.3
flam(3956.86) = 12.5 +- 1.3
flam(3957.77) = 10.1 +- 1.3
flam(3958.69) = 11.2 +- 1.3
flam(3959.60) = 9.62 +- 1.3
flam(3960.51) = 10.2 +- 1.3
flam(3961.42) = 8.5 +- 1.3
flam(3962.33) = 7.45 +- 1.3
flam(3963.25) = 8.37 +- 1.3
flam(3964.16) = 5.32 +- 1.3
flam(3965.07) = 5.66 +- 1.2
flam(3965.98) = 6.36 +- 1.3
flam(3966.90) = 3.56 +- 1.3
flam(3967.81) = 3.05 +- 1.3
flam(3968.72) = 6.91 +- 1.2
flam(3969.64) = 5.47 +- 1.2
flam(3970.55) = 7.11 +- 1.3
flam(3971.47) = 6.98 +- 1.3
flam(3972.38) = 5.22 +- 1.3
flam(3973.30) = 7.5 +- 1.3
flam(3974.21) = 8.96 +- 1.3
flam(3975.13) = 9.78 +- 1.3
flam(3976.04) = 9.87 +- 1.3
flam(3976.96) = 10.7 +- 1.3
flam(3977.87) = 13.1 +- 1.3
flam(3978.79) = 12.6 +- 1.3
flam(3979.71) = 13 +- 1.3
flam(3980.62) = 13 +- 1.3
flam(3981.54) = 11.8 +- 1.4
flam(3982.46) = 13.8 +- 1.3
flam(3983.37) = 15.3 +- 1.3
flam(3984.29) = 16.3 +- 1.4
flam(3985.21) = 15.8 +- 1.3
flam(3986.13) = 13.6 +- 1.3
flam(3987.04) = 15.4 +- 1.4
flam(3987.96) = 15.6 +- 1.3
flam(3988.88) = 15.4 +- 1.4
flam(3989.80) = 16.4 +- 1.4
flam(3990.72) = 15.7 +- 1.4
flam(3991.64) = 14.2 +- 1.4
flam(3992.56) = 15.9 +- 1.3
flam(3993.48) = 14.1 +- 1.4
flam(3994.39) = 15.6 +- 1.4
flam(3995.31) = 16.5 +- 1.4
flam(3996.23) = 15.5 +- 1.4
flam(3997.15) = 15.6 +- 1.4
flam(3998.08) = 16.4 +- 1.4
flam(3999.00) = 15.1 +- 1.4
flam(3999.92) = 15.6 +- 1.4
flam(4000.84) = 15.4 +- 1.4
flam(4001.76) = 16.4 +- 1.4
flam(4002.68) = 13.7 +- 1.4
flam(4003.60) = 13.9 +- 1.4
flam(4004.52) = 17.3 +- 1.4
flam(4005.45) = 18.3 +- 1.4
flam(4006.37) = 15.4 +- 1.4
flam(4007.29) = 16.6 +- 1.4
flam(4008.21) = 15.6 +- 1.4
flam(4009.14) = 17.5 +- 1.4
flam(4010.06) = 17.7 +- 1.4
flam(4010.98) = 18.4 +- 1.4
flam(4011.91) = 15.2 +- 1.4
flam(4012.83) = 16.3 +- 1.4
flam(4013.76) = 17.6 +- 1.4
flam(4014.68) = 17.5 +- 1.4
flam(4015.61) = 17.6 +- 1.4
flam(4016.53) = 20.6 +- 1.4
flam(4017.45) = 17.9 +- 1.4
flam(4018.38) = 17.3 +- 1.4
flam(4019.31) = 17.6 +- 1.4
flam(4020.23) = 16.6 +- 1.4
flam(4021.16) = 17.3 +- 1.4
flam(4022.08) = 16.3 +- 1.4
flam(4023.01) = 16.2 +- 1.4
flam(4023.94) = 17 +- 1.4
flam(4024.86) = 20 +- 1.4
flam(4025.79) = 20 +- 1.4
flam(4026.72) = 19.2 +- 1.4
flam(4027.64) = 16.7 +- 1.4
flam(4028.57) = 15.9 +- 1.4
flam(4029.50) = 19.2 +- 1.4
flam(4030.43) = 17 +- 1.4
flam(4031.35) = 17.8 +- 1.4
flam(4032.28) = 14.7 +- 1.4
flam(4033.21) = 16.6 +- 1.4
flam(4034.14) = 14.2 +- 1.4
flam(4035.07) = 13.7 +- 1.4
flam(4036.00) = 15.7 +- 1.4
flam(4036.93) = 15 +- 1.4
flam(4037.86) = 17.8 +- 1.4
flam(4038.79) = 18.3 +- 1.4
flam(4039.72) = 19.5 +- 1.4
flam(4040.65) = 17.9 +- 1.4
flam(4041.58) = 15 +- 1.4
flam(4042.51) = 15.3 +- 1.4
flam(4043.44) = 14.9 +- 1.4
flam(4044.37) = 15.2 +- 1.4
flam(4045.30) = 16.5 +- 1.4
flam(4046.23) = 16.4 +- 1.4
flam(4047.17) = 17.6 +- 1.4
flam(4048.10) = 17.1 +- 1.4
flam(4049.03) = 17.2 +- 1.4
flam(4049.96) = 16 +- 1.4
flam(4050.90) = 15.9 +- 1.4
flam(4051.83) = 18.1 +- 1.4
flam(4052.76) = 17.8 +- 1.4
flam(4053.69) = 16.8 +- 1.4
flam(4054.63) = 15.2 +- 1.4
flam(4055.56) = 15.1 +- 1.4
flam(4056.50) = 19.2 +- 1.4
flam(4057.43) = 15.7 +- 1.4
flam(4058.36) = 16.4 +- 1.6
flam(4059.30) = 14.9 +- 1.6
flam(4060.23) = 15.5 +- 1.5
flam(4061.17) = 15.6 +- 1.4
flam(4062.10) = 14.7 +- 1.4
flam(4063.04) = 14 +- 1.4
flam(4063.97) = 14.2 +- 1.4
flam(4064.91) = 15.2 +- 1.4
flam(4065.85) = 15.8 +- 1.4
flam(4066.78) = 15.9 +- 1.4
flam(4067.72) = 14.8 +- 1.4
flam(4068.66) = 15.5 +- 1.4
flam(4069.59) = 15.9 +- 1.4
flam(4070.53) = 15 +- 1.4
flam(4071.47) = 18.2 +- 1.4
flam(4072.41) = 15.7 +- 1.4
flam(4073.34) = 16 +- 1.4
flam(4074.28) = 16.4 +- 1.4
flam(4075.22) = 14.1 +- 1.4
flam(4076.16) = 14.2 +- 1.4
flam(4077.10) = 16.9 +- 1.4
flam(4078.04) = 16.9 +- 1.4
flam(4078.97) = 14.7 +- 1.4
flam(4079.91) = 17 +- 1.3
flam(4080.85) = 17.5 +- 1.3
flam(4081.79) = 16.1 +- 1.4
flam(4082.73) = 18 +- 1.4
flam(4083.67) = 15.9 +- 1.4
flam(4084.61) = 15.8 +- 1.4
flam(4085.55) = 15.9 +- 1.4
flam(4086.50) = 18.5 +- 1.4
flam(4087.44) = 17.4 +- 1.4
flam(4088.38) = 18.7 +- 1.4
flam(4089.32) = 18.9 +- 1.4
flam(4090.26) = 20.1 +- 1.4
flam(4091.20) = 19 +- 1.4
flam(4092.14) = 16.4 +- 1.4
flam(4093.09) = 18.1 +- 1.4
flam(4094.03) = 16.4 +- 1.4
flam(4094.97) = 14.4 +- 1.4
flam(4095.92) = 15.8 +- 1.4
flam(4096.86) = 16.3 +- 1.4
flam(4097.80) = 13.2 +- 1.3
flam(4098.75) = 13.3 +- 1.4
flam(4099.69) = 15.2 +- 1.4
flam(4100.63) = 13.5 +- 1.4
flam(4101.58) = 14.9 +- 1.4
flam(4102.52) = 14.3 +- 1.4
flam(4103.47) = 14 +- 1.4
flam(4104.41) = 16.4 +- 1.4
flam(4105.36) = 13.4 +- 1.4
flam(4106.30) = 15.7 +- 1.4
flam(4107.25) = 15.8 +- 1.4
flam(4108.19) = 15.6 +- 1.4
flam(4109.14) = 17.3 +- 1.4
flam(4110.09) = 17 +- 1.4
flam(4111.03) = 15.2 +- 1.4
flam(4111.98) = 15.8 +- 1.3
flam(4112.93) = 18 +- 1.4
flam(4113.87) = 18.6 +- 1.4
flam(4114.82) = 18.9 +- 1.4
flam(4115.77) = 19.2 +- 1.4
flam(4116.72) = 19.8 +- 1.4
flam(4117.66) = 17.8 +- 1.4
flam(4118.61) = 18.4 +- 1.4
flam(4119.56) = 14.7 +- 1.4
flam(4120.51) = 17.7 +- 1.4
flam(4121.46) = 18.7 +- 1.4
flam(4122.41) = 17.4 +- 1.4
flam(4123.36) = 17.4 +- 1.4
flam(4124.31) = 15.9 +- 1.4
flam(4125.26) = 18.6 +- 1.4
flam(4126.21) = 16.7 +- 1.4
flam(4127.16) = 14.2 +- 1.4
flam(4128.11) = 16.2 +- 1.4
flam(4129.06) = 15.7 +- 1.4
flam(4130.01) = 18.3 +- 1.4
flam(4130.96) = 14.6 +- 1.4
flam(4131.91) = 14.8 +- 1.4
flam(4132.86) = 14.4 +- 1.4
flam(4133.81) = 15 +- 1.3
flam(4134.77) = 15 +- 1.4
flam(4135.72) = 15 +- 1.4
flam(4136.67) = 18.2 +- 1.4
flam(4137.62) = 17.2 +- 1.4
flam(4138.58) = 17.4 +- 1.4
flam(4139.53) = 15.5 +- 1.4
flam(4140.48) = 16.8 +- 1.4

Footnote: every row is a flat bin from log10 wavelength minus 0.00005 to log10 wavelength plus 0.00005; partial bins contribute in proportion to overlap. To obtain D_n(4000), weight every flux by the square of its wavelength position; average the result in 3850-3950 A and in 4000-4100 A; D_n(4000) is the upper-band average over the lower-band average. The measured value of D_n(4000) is 1.9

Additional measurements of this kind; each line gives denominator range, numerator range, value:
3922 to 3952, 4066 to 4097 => 2.21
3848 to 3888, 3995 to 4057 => 2.19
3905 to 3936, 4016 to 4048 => 1.88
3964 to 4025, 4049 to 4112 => 1.20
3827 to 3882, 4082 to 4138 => 2.41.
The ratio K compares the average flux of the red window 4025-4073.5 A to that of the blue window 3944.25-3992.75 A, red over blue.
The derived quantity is 1.5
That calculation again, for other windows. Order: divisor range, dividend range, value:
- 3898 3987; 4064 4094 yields 1.68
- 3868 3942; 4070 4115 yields 1.77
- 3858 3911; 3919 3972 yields 0.88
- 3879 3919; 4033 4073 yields 1.50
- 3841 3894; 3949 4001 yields 1.36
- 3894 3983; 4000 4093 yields 1.72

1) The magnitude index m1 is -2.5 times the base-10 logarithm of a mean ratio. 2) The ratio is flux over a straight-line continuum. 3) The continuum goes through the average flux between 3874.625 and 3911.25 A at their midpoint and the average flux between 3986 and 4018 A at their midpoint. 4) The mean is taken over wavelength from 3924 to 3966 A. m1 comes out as 0.46 mag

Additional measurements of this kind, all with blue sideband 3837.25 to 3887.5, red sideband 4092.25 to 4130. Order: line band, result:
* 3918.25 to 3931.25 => 0.20 mag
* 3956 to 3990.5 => 0.14 mag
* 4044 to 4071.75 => -0.11 mag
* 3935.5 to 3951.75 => 0.17 mag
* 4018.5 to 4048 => -0.22 mag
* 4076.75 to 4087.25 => -0.09 mag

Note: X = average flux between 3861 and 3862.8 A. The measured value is 9.65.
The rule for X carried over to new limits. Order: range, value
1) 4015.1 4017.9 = 18.7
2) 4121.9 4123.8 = 17.4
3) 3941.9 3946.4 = 9.57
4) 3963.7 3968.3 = 4.82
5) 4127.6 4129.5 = 15.9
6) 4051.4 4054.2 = 17.5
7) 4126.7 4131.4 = 15.8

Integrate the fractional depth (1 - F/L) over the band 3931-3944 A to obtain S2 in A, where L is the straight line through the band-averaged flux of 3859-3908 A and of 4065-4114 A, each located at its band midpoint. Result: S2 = 6.02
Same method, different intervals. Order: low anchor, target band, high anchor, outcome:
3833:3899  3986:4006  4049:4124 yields -3.9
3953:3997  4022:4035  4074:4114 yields -3.5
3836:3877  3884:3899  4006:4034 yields 0.2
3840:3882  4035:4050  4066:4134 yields -2.2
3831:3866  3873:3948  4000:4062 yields 8.3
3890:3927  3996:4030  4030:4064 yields -4.5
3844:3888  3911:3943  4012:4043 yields 8.7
